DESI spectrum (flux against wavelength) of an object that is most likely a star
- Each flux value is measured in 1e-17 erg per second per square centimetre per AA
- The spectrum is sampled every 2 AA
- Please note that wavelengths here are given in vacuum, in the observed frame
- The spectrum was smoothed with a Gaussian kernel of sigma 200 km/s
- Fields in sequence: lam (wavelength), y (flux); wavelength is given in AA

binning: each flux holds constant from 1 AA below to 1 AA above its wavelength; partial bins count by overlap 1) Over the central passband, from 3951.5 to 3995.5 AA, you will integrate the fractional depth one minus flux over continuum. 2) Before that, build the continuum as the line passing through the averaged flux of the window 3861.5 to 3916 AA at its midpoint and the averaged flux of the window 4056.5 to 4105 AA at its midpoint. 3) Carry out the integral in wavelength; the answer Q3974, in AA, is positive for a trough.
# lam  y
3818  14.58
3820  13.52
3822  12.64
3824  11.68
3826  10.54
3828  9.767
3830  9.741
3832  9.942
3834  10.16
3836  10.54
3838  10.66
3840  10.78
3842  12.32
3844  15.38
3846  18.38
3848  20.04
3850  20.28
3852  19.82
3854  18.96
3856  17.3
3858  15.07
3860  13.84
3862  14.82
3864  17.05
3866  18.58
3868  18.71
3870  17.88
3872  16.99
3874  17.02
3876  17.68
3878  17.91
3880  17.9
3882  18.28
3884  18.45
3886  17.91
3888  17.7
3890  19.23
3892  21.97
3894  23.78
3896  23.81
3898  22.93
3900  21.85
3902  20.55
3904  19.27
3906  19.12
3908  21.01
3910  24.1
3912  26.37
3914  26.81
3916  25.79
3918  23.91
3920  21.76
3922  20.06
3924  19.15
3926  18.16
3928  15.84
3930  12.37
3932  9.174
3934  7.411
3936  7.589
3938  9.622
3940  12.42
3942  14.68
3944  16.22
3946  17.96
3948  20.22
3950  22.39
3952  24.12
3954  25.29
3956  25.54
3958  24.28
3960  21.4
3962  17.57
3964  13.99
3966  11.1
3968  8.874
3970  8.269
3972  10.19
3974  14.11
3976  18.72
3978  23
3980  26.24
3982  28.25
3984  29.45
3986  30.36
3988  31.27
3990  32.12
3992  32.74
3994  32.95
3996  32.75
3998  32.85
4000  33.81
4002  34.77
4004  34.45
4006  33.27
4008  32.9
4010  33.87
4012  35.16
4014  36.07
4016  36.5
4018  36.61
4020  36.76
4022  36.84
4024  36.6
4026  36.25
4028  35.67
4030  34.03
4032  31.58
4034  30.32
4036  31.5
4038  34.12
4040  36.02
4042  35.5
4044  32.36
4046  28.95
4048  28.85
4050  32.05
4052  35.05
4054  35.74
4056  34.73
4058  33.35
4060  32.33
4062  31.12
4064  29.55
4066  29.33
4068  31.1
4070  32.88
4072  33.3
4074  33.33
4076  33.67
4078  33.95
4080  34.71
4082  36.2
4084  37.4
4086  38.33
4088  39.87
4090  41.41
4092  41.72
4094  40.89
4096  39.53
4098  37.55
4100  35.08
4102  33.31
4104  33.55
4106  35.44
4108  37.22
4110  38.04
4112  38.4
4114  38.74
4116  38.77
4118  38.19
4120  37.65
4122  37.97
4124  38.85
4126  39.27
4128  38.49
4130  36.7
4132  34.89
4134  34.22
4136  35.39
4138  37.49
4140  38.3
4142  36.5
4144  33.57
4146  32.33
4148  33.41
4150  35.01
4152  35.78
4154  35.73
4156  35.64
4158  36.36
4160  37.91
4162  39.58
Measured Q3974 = 7.4 AA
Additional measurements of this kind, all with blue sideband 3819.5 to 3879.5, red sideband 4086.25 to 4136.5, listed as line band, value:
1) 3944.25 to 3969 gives 4.97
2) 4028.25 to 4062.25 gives -1.04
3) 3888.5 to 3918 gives -4.39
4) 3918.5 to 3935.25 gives 4.60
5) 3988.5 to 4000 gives -2.17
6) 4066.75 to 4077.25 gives 0.45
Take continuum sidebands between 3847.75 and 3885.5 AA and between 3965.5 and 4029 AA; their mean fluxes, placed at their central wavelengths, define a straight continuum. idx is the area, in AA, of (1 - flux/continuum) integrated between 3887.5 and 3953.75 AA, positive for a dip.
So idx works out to 9.16 AA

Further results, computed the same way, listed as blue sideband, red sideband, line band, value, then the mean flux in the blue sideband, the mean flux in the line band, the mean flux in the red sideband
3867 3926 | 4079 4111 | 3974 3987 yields 1.3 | 20.6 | 25.1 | 37.5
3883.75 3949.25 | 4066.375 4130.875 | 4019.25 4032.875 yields -2.7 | 18.7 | 35.4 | 36.8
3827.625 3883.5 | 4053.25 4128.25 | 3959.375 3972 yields 6.1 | 15.7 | 13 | 36.1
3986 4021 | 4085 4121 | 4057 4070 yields 1.8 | 33.9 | 31.3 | 38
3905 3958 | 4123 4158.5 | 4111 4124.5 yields -1.7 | 18.8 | 38.3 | 36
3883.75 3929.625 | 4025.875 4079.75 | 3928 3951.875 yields 9.8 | 21.2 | 14.1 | 32.8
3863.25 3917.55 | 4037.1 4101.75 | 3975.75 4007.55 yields -2.5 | 20.4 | 30.8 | 34.7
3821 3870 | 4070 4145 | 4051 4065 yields -0.2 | 14.5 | 33.1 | 36.9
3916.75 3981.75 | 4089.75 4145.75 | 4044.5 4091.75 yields -3.8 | 17.1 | 33.9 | 37.3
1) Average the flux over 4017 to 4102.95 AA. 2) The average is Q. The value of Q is 34.6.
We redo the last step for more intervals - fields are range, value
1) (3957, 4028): 27.9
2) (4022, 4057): 33.6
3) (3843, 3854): 18.8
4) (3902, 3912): 21.4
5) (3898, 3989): 19.3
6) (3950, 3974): 17.4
